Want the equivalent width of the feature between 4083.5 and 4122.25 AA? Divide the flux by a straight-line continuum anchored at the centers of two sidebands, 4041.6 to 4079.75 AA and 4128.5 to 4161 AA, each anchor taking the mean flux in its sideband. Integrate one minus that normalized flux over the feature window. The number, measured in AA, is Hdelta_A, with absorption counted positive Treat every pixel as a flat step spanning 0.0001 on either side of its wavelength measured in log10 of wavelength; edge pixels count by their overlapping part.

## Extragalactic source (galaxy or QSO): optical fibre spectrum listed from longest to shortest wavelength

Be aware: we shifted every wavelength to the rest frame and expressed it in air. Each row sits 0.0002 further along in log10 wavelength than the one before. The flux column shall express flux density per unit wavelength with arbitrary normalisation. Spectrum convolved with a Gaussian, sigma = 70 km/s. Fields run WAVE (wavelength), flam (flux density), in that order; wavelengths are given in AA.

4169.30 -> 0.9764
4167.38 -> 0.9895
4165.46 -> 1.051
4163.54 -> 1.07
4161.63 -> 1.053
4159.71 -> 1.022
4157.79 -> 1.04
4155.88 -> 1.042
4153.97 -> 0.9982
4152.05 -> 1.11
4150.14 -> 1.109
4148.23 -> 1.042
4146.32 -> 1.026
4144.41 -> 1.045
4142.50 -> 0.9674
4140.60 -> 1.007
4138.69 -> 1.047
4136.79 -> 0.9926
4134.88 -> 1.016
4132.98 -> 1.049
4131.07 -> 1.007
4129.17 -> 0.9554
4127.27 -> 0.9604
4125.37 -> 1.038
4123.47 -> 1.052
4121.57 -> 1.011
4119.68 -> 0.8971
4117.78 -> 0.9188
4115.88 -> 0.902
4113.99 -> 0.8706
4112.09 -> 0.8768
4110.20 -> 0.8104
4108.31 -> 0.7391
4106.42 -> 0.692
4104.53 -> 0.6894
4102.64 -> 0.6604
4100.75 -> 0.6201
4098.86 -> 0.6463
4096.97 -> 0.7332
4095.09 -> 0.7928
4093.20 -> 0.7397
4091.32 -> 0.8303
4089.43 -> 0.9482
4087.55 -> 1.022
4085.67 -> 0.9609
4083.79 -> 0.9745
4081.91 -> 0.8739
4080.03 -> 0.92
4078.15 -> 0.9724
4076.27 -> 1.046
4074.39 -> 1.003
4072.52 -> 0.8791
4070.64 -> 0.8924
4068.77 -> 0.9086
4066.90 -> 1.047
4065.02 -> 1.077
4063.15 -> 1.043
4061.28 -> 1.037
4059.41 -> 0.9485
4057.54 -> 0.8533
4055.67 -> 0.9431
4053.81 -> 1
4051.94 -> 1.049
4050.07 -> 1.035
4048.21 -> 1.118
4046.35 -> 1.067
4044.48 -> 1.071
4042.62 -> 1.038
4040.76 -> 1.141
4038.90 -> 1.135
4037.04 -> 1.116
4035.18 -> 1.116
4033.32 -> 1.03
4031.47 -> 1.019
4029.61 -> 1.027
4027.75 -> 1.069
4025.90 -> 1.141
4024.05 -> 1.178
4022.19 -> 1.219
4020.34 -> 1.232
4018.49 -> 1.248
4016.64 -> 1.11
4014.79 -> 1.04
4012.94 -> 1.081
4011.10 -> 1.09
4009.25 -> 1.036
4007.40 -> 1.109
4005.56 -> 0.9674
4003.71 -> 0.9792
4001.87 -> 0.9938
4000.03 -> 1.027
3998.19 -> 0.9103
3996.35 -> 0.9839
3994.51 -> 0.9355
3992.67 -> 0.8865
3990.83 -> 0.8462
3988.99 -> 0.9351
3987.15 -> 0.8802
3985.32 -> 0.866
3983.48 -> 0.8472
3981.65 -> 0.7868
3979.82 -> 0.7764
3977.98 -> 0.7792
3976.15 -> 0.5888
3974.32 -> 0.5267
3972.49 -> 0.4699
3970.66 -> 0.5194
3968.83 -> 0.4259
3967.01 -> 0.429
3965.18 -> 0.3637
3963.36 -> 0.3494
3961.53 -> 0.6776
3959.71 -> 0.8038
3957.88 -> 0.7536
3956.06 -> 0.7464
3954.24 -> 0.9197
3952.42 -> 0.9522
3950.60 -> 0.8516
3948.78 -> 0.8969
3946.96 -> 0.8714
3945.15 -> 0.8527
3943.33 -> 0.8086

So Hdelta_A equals 7.4 AA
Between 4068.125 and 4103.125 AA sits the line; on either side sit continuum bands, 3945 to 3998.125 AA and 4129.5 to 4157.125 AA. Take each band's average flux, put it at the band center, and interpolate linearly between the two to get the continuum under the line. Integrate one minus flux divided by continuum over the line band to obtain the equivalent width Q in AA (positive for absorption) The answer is 2.47 AA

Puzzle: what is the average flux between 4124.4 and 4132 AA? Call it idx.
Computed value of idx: 0.991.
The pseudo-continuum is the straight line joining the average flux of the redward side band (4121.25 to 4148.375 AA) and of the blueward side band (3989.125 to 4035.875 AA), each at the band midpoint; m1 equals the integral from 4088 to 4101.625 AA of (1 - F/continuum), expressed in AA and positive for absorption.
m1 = 3.4 AA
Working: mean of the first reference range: 1.05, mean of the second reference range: 1.01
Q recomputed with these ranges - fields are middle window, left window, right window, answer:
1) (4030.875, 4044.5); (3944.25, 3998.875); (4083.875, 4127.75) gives -4.97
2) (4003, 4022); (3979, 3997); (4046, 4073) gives -3.75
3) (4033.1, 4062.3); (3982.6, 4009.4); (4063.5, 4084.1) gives -2.62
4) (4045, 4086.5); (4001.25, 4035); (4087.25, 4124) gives -1.96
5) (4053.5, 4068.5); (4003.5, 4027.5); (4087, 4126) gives -0.30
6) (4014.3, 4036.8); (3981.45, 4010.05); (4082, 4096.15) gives -4.74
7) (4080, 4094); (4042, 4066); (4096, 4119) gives -0.74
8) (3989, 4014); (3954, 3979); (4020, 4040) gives -3.11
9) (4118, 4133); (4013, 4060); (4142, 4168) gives 0.88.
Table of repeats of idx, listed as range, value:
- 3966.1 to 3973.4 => 0.461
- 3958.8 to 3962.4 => 0.742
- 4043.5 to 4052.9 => 1.07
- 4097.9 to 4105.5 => 0.654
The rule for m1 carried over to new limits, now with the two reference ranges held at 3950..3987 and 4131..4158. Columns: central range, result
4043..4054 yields -2.9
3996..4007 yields -3.6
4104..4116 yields 2.1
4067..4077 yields -0.7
